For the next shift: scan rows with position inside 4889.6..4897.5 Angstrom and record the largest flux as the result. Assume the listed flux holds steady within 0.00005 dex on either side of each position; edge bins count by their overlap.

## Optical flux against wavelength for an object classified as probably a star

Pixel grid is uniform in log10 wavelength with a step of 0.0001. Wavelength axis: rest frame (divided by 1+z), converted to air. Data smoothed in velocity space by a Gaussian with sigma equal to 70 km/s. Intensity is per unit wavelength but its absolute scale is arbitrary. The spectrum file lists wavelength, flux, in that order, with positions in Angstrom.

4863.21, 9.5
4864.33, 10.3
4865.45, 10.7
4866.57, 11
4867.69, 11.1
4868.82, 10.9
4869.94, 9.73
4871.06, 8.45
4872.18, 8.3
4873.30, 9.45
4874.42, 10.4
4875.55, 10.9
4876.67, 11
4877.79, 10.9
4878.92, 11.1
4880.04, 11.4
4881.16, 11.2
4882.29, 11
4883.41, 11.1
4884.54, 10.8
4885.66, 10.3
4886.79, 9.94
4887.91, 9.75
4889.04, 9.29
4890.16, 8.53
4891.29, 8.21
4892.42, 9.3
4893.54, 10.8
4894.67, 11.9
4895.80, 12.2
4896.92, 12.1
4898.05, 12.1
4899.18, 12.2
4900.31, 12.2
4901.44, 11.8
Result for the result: 12.2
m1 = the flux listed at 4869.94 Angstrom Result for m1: 9.73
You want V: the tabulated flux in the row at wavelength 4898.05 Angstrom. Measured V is 12.1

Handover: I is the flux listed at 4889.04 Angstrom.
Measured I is 9.29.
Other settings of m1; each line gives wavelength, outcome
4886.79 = 9.94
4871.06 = 8.45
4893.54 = 10.8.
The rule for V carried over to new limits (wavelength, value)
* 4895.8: 12.2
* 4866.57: 11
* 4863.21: 9.5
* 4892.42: 9.3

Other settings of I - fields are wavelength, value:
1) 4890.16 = 8.53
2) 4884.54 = 10.8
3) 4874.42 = 10.4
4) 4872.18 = 8.3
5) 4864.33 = 10.3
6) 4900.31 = 12.2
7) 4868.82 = 10.9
